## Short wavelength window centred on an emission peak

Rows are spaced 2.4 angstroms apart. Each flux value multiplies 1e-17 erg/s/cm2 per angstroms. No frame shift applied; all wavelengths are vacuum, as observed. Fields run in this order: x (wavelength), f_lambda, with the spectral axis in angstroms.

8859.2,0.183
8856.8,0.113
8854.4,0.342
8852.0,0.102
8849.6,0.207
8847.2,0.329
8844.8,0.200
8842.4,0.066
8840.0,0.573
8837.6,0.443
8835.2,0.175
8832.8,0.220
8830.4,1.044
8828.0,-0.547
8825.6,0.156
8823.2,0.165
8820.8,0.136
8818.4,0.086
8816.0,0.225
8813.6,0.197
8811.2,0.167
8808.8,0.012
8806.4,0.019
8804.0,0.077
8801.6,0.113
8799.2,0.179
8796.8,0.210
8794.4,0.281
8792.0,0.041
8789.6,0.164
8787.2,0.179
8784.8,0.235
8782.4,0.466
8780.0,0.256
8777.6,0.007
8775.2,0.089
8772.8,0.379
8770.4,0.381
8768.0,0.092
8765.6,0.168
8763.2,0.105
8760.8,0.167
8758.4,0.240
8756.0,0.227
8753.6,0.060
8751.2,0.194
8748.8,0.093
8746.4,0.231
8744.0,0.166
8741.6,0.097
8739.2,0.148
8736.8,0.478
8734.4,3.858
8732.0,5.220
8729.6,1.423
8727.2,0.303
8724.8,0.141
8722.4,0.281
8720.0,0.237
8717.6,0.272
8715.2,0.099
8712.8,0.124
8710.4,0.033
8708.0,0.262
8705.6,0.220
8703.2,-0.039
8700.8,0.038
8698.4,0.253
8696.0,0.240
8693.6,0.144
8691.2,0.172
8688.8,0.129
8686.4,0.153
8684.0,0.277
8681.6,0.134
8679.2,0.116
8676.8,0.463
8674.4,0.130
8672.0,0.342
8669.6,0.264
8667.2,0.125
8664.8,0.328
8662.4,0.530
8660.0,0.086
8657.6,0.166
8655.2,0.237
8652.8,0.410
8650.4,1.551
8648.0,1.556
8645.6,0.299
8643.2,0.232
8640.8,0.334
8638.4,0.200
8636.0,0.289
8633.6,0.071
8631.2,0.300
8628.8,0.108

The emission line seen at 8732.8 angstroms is [O III] 5007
